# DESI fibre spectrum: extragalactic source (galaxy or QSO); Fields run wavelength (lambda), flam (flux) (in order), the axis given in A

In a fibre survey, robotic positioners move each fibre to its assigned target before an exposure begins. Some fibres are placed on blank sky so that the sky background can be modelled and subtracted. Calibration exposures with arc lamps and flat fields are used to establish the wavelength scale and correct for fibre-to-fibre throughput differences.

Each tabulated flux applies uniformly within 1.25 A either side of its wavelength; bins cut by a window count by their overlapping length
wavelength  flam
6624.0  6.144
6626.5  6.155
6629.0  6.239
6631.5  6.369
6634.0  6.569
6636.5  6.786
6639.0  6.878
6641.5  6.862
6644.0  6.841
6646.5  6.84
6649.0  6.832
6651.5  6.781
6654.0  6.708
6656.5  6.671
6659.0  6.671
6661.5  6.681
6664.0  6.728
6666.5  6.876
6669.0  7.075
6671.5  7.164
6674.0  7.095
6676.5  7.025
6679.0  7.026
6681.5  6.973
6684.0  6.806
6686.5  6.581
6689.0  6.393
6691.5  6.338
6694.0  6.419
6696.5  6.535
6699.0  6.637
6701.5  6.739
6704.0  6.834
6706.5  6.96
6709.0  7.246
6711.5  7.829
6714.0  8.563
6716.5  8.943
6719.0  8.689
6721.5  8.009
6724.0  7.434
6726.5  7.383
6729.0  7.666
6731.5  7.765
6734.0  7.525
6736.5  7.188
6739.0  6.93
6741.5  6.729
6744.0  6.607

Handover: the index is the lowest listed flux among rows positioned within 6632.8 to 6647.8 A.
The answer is 6.569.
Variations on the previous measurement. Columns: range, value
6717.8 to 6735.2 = 7.383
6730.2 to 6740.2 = 6.93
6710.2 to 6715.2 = 7.829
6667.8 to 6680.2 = 7.025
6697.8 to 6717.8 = 6.637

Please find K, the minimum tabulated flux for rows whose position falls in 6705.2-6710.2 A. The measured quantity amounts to 6.96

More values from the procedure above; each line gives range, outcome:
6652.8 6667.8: 6.671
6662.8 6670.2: 6.728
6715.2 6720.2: 8.689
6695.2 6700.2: 6.535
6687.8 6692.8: 6.338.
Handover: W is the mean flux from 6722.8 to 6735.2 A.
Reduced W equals 7.56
